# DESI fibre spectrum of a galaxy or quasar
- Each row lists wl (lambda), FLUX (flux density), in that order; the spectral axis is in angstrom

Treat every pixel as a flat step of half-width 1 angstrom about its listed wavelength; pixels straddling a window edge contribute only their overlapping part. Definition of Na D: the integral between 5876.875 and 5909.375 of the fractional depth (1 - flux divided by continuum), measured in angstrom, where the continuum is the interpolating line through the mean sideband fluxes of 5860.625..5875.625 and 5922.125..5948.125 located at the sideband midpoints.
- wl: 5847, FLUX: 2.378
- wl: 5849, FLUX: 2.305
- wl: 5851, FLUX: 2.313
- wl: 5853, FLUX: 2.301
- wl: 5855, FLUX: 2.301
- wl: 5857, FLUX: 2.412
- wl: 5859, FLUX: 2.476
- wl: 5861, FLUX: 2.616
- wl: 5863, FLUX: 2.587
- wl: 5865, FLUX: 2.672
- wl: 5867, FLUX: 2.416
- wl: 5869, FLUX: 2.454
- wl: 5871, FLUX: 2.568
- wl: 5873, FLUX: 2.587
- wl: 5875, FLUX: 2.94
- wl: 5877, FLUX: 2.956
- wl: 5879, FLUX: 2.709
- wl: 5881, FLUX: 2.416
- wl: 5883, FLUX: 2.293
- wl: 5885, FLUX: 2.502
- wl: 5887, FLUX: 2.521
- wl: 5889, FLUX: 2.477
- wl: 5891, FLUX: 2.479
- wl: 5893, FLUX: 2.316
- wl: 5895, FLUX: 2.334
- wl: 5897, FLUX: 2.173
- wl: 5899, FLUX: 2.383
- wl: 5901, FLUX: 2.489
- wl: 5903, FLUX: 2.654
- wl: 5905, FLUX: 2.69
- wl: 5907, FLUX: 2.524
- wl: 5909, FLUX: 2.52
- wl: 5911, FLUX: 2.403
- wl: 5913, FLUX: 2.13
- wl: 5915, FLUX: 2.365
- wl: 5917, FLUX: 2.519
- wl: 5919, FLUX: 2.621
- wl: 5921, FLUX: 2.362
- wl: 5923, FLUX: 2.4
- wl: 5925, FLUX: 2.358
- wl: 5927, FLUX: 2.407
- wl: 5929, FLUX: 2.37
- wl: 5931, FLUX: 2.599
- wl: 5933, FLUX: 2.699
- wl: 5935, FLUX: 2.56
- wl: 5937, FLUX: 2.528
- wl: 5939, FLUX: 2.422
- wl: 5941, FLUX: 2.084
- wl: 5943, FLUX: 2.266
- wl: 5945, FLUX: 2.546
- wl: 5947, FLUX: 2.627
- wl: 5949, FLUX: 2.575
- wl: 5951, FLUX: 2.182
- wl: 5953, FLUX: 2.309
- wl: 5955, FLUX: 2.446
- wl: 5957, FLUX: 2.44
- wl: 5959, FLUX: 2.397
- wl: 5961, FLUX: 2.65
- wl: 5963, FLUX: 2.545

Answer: 0.8 angstrom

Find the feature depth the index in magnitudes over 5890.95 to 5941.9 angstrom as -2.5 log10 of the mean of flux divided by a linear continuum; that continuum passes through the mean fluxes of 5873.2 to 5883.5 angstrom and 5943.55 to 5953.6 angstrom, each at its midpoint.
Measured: 0.05 mag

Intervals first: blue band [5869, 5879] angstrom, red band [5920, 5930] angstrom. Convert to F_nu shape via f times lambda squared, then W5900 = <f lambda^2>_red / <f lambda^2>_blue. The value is 0.89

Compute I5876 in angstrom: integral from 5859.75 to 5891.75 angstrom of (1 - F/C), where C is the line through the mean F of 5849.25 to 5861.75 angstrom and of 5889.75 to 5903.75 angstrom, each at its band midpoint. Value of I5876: -2.4 angstrom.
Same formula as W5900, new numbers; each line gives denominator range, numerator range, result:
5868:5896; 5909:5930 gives 0.96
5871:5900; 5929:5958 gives 0.99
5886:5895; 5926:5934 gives 1.05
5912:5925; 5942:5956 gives 1.02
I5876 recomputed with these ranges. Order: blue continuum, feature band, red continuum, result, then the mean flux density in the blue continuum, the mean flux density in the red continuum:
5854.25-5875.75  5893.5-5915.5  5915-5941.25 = 0.6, 2.55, 2.46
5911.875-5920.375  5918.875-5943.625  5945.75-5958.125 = -0.2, 2.41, 2.43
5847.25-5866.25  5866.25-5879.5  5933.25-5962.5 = -1.2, 2.44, 2.44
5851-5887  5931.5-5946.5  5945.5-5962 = 0.1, 2.53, 2.46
